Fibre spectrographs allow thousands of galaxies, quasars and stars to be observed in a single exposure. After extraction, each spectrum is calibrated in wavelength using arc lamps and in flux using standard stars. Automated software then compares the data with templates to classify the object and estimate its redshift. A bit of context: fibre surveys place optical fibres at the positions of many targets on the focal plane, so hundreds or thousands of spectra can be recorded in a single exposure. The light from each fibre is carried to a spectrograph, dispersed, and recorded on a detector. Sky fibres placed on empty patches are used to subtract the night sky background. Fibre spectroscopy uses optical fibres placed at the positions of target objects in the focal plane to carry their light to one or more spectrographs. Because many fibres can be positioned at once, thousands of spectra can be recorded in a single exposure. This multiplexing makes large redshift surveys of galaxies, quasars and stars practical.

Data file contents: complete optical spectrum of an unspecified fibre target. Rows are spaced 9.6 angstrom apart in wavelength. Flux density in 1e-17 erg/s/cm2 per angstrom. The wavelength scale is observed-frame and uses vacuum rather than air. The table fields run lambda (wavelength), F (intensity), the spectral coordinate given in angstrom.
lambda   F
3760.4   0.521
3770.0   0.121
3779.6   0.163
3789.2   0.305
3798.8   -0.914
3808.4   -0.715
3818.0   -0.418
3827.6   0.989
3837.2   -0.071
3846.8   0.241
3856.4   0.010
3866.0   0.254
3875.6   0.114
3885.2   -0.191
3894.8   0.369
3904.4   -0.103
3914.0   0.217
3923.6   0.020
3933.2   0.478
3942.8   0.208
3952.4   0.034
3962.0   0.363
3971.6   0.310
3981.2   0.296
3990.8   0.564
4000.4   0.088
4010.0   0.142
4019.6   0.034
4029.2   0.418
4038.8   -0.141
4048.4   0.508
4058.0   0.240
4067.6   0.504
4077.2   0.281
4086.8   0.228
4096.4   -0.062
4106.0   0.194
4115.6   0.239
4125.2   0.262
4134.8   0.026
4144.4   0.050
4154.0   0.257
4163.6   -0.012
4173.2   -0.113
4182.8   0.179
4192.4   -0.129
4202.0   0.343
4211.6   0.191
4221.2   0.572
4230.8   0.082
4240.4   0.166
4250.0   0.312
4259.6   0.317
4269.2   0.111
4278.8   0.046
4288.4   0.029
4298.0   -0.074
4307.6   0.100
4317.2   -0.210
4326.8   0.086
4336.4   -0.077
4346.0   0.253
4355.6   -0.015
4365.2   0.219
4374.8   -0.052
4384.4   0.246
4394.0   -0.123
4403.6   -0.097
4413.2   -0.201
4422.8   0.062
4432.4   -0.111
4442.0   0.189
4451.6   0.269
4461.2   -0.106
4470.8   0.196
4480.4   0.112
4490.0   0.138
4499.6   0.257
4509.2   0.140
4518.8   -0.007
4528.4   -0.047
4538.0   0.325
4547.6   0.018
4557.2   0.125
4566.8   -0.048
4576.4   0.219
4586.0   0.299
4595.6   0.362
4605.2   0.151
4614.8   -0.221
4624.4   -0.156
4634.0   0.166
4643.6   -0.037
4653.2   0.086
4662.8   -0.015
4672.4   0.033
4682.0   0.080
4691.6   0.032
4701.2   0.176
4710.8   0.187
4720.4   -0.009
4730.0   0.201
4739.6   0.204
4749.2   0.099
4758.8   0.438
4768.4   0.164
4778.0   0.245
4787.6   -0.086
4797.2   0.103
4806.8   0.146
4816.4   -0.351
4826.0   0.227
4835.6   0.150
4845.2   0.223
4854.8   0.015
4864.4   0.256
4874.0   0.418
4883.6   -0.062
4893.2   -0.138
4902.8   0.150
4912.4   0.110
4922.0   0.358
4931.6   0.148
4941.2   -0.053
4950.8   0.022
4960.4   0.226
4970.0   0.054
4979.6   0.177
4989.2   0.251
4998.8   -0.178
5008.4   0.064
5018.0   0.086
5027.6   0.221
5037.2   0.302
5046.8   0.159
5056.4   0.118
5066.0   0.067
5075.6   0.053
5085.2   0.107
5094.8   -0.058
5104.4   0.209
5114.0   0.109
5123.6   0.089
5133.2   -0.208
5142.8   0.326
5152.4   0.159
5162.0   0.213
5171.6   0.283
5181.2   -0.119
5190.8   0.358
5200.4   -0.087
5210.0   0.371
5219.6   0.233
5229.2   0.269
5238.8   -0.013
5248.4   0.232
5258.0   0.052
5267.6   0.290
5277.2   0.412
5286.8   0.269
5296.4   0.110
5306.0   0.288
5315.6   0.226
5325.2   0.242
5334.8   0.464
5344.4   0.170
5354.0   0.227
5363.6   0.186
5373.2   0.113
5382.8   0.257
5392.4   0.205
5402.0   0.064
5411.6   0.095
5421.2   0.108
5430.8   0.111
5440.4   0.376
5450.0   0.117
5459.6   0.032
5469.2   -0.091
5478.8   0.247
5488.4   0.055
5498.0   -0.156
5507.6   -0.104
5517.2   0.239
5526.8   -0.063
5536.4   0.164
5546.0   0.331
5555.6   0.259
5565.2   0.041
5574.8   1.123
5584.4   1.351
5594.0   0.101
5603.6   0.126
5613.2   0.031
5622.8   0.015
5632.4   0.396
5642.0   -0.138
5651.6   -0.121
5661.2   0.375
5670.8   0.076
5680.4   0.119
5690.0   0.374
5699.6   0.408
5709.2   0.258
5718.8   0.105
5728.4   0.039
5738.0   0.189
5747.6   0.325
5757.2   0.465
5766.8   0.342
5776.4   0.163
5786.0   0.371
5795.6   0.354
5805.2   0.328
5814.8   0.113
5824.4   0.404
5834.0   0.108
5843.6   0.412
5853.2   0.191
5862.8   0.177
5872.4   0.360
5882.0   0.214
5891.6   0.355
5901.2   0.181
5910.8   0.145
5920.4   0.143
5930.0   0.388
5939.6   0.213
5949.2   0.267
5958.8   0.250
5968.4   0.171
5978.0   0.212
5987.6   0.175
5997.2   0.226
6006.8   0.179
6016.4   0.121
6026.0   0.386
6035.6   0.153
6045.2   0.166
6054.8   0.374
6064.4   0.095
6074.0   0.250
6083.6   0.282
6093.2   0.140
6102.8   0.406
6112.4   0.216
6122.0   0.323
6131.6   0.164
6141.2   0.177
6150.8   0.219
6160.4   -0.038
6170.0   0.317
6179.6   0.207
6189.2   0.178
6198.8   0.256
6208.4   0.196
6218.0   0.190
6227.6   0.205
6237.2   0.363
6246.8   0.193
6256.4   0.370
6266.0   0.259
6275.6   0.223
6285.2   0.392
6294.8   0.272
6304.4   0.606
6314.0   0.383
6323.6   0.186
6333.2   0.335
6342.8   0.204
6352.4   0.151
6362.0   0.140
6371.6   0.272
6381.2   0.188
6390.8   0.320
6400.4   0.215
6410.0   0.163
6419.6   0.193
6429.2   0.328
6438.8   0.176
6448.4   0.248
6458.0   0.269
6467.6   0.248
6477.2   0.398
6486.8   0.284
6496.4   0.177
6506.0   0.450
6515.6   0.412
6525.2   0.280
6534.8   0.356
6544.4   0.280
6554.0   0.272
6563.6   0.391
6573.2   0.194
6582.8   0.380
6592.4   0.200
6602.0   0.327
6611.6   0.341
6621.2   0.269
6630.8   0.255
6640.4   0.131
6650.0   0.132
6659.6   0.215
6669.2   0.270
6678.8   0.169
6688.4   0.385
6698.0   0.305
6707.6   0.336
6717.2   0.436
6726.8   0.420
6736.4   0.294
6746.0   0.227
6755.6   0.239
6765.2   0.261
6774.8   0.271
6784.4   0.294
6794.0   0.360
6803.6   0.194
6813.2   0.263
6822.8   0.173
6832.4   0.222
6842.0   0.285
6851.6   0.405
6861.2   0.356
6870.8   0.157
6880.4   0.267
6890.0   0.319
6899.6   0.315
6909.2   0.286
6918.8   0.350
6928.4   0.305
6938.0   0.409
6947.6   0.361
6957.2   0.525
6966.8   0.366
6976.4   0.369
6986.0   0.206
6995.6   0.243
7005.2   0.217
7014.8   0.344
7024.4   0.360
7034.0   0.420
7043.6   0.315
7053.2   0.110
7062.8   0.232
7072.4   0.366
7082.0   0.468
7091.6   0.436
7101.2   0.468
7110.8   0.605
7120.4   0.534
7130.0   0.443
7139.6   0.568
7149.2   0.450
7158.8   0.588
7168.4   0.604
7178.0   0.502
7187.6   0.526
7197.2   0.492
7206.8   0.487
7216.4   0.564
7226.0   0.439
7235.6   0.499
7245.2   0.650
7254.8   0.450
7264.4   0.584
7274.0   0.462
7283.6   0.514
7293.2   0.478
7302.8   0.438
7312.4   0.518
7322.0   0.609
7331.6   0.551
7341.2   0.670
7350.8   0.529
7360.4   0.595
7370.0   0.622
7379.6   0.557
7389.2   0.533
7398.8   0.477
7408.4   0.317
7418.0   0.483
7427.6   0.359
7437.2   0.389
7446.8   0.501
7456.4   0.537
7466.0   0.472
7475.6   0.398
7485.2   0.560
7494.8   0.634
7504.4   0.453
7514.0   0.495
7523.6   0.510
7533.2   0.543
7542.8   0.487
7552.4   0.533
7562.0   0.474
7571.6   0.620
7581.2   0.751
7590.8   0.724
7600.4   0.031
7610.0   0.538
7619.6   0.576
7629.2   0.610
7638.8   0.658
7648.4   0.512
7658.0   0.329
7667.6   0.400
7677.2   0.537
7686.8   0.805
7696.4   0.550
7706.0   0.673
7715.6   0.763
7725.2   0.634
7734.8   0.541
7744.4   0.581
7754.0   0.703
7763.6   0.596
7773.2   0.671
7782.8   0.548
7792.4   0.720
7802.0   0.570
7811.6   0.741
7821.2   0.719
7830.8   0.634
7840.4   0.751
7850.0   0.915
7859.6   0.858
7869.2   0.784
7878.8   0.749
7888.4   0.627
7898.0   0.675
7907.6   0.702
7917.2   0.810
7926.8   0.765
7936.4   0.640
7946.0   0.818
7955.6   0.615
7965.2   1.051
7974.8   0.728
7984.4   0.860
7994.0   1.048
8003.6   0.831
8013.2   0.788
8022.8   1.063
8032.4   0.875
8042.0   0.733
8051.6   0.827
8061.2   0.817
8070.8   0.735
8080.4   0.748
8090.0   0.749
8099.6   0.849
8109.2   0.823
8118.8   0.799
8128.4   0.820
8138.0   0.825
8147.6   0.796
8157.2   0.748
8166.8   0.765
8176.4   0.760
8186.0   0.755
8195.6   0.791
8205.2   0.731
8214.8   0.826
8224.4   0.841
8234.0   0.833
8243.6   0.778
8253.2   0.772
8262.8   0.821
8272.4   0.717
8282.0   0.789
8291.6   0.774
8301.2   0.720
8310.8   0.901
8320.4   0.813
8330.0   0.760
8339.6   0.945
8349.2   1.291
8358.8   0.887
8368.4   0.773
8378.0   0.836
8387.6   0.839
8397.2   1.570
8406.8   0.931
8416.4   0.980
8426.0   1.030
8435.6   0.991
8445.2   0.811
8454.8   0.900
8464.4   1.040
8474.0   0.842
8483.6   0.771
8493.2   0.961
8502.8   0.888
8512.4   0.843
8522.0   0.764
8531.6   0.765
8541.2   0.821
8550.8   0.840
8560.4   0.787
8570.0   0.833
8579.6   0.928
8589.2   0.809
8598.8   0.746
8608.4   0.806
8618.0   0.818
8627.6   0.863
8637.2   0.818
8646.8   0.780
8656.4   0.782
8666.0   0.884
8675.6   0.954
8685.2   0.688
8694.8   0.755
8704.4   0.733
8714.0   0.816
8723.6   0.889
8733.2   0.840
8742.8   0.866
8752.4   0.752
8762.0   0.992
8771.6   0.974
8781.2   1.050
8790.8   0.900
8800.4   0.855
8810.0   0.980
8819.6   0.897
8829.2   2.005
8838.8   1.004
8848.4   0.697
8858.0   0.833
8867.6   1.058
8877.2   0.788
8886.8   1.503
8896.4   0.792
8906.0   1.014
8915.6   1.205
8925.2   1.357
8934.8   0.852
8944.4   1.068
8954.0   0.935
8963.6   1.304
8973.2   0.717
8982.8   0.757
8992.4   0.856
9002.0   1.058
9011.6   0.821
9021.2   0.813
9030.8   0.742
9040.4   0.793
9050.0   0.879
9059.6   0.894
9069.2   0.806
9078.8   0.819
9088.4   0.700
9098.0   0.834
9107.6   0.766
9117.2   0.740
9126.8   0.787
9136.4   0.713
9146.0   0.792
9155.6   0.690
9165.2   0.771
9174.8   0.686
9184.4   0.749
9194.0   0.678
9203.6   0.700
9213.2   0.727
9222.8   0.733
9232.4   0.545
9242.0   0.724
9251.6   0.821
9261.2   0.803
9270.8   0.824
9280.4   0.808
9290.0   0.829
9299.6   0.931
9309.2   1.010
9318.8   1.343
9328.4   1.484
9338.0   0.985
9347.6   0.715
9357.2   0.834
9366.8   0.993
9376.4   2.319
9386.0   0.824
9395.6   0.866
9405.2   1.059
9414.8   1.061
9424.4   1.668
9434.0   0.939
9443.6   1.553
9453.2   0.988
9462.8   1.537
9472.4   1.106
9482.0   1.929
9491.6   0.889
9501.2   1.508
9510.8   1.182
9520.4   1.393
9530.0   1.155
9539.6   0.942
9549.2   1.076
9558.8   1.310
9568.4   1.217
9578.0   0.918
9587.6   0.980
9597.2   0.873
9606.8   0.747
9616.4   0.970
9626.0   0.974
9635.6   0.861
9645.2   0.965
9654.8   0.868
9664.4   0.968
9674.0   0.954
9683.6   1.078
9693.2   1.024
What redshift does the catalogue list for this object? 0.78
